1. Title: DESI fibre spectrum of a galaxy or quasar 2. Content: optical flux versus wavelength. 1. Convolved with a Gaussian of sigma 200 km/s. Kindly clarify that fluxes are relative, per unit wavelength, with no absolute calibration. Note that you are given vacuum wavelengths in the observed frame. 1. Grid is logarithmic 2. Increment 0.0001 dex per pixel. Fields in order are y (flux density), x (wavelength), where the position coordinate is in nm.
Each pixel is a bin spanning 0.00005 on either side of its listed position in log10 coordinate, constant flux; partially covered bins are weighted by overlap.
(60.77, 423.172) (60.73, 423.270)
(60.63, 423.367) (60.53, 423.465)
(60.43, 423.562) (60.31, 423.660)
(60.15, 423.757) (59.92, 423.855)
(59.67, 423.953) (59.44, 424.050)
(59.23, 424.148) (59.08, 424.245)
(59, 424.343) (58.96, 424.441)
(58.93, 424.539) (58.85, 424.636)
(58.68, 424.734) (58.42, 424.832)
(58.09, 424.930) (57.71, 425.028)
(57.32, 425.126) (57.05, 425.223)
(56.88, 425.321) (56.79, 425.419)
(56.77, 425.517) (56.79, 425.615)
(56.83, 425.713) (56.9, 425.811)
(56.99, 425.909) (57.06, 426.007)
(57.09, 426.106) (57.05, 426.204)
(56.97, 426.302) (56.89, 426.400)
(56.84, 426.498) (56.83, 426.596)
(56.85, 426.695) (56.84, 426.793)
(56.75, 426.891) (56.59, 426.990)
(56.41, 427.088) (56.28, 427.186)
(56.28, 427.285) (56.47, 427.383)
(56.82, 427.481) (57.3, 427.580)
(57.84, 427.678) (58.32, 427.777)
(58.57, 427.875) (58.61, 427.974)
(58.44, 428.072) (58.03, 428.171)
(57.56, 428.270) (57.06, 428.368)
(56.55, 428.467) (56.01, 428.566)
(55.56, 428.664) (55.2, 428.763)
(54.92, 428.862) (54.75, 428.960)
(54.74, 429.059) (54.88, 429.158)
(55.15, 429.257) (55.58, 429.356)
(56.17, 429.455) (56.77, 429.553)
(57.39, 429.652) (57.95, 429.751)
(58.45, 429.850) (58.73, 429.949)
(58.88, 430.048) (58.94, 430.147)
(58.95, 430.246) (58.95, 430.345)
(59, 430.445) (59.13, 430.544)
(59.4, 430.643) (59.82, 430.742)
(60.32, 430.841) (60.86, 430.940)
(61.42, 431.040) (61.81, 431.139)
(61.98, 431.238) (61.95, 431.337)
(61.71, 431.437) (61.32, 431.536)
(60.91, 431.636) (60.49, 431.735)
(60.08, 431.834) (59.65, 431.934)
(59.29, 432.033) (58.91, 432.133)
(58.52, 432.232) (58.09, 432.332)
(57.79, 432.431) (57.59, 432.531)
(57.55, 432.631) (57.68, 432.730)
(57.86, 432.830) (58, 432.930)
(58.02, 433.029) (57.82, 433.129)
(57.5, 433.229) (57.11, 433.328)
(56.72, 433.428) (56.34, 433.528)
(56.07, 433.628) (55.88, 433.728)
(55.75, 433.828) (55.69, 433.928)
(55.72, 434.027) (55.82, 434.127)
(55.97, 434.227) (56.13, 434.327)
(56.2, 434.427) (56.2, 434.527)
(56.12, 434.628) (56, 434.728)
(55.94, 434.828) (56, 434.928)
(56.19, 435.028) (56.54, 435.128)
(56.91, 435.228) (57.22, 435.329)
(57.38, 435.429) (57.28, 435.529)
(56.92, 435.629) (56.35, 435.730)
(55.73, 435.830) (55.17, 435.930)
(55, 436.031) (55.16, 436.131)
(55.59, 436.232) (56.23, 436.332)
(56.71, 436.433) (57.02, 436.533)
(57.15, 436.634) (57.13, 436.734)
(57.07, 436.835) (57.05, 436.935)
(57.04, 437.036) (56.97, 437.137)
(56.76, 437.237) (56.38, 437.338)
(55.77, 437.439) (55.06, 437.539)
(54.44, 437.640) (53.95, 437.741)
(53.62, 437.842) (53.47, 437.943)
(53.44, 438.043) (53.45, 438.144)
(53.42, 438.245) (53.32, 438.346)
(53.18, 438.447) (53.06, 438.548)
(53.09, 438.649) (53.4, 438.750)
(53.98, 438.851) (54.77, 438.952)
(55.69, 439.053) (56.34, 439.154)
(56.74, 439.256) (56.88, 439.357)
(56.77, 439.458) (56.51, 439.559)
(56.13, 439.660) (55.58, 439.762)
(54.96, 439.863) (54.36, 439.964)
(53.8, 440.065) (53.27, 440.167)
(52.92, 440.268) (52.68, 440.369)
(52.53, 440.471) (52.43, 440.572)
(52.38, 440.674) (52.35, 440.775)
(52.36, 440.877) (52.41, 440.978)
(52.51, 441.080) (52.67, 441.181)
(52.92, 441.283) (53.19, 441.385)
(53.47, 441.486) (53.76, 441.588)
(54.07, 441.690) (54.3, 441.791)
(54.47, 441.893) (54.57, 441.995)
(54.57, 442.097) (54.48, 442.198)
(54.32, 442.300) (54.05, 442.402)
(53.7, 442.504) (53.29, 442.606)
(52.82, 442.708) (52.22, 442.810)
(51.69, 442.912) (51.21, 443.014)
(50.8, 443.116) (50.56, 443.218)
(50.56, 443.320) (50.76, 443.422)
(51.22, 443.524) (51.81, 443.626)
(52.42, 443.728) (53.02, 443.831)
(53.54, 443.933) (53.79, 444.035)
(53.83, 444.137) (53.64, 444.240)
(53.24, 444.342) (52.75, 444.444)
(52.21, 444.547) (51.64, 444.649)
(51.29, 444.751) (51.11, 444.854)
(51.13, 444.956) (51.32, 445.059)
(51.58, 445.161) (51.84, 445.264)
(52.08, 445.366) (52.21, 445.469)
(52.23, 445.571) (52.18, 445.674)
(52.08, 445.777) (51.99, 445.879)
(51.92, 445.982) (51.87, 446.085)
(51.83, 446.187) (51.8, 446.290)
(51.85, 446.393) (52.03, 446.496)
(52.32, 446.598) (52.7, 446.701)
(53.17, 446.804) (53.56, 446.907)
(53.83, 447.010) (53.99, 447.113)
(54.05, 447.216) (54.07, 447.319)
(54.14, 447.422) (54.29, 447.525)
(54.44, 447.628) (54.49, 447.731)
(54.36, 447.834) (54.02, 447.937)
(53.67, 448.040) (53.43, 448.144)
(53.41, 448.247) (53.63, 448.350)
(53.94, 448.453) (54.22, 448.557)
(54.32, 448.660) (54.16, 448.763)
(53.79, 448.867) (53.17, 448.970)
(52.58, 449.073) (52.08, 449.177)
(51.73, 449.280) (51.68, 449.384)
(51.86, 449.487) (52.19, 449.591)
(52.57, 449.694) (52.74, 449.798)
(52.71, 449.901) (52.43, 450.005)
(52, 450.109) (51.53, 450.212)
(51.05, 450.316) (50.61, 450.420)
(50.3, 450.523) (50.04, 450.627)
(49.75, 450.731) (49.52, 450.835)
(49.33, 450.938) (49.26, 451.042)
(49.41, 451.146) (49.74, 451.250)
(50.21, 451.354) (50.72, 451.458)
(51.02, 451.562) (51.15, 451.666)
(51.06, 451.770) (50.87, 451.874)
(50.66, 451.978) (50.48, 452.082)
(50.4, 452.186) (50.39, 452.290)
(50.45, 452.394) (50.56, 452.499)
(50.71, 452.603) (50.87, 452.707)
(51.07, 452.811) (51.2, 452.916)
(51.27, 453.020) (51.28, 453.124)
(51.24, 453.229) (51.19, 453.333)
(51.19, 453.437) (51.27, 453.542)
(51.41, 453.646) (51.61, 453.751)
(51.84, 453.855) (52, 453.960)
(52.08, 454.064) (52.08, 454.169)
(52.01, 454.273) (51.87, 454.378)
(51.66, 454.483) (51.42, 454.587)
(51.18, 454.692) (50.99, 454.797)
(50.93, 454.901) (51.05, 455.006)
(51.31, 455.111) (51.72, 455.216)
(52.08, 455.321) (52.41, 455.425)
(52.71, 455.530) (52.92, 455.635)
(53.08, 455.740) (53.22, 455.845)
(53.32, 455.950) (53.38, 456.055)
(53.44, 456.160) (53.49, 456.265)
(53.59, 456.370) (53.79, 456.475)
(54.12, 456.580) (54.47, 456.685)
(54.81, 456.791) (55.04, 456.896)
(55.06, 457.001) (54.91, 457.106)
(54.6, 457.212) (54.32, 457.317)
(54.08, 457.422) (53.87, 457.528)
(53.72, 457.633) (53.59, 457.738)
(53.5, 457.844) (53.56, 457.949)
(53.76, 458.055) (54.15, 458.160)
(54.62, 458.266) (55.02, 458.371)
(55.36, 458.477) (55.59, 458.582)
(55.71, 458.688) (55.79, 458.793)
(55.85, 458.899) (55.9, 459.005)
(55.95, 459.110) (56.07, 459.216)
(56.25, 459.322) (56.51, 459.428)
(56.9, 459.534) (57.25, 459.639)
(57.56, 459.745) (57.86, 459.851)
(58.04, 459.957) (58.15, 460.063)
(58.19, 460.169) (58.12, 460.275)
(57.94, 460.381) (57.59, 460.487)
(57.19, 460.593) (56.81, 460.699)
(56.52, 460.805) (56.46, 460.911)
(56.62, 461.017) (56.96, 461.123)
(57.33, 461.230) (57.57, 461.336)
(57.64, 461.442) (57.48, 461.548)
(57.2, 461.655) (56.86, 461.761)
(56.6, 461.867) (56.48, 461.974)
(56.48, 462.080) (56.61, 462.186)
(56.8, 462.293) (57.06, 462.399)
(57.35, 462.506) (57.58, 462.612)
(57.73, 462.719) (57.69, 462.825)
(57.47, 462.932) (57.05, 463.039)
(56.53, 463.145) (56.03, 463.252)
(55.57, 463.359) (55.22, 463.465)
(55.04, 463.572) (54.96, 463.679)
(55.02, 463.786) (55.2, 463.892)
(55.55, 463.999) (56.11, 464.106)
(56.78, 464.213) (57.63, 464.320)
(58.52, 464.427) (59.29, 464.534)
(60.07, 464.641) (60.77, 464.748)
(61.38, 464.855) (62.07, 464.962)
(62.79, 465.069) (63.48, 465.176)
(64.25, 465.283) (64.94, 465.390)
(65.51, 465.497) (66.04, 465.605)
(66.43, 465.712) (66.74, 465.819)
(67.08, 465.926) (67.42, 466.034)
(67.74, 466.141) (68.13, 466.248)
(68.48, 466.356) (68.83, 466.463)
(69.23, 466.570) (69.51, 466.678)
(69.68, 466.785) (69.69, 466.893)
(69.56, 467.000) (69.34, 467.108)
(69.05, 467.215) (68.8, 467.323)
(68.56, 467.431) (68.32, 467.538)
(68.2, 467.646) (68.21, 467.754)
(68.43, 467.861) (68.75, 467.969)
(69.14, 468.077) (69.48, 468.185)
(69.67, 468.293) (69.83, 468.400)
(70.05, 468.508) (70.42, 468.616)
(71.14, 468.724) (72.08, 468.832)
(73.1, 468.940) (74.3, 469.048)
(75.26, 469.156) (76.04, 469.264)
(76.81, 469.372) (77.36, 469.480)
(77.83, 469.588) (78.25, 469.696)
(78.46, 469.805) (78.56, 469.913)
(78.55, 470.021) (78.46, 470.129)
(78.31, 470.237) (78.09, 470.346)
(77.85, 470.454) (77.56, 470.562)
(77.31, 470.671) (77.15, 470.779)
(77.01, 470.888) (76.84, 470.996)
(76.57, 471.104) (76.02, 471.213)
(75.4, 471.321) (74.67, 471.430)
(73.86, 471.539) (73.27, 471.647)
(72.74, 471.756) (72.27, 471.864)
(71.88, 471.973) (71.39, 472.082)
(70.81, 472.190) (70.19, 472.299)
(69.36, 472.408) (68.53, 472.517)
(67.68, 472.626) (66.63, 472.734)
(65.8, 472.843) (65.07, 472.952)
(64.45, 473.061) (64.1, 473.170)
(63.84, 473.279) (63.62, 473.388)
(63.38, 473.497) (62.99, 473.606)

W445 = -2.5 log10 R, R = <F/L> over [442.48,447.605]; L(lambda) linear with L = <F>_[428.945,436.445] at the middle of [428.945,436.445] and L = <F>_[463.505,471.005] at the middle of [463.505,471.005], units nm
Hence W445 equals 0.18 mag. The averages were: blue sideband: 57.6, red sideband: 68.6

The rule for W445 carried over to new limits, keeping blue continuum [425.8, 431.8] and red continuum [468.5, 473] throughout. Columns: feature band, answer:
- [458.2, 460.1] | 0.230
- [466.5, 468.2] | 0.058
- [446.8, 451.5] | 0.245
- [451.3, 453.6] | 0.299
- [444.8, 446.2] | 0.235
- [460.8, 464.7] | 0.241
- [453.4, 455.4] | 0.296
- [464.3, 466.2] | 0.134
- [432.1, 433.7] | 0.035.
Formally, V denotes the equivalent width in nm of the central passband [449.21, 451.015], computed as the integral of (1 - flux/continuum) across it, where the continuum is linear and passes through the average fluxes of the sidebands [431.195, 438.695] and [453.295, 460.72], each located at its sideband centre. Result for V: 0.12 nm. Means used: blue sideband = 56.7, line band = 51.3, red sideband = 54.1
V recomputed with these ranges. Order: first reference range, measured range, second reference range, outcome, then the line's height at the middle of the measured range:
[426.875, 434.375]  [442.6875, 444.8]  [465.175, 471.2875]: 0.356 nm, 62.7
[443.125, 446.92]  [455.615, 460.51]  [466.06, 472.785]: 0.607 nm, 63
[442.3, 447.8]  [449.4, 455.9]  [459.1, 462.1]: 0.417 nm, 54.8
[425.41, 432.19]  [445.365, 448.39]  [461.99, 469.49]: 0.396 nm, 61.1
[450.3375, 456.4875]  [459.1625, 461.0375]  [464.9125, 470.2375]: 0.095 nm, 60.3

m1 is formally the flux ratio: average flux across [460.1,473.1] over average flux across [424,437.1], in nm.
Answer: 1.15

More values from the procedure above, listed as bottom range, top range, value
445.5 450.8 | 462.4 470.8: 1.27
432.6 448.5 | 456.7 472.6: 1.17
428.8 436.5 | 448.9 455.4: 0.89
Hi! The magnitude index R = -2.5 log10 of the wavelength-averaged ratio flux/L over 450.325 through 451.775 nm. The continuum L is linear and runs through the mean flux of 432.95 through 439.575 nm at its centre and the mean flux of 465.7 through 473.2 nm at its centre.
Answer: 0.25 mag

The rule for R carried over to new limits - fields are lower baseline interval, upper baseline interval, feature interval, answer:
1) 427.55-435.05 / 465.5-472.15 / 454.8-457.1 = 0.26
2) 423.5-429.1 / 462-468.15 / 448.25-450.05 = 0.14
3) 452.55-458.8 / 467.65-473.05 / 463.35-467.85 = 0.05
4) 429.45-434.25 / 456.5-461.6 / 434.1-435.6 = 0.03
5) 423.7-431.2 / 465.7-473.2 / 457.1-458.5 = 0.25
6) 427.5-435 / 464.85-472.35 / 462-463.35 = 0.21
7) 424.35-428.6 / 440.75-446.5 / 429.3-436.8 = -0.04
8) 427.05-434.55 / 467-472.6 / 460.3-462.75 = 0.22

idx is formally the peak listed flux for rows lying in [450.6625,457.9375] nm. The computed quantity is 55.06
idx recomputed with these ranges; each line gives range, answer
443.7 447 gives 53.83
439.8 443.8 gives 54.96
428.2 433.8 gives 61.98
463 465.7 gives 66.04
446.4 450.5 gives 54.49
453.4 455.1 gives 52.08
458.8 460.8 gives 58.19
